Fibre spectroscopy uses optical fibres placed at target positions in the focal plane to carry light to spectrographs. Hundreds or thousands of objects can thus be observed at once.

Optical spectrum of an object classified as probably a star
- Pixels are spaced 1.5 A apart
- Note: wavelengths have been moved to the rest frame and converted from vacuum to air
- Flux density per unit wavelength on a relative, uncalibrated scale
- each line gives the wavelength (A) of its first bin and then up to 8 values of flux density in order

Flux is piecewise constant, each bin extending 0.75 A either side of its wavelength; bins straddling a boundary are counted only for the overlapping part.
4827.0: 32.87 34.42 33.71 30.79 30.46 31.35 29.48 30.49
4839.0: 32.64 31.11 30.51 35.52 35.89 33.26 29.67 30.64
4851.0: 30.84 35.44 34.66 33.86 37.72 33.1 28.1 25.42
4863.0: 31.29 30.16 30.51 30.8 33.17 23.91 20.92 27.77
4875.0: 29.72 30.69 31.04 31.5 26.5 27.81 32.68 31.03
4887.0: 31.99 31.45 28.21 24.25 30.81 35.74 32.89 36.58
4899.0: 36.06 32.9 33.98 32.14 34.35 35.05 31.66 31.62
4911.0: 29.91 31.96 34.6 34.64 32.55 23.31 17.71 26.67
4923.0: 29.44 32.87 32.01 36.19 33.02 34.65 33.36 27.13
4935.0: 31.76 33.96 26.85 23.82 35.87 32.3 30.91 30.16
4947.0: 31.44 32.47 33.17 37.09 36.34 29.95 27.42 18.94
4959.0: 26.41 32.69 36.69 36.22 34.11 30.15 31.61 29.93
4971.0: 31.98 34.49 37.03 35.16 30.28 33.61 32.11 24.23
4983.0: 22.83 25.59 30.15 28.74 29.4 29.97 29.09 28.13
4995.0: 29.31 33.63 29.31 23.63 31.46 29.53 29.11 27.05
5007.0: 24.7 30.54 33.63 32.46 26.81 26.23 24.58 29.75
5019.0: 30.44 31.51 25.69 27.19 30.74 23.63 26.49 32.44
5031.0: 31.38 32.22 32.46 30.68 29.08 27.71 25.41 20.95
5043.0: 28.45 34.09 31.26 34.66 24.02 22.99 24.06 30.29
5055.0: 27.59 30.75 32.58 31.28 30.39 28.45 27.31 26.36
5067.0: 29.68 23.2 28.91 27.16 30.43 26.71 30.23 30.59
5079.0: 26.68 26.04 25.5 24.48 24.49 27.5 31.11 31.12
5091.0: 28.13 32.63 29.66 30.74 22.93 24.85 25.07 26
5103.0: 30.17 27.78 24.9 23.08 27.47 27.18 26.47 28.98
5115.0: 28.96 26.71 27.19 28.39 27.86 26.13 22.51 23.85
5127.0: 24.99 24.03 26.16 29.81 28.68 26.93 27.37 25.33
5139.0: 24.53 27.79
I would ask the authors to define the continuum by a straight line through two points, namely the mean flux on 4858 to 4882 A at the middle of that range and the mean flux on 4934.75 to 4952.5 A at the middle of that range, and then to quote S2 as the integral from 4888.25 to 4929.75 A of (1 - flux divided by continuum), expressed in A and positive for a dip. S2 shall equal -1.5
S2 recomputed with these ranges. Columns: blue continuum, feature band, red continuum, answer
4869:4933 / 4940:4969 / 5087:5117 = -1.6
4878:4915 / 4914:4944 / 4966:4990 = 0.7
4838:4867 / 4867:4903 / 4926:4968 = 1.6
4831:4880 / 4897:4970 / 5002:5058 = -3.8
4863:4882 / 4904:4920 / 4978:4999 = -1.3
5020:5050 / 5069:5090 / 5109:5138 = 0.0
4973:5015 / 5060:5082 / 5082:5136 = -0.1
